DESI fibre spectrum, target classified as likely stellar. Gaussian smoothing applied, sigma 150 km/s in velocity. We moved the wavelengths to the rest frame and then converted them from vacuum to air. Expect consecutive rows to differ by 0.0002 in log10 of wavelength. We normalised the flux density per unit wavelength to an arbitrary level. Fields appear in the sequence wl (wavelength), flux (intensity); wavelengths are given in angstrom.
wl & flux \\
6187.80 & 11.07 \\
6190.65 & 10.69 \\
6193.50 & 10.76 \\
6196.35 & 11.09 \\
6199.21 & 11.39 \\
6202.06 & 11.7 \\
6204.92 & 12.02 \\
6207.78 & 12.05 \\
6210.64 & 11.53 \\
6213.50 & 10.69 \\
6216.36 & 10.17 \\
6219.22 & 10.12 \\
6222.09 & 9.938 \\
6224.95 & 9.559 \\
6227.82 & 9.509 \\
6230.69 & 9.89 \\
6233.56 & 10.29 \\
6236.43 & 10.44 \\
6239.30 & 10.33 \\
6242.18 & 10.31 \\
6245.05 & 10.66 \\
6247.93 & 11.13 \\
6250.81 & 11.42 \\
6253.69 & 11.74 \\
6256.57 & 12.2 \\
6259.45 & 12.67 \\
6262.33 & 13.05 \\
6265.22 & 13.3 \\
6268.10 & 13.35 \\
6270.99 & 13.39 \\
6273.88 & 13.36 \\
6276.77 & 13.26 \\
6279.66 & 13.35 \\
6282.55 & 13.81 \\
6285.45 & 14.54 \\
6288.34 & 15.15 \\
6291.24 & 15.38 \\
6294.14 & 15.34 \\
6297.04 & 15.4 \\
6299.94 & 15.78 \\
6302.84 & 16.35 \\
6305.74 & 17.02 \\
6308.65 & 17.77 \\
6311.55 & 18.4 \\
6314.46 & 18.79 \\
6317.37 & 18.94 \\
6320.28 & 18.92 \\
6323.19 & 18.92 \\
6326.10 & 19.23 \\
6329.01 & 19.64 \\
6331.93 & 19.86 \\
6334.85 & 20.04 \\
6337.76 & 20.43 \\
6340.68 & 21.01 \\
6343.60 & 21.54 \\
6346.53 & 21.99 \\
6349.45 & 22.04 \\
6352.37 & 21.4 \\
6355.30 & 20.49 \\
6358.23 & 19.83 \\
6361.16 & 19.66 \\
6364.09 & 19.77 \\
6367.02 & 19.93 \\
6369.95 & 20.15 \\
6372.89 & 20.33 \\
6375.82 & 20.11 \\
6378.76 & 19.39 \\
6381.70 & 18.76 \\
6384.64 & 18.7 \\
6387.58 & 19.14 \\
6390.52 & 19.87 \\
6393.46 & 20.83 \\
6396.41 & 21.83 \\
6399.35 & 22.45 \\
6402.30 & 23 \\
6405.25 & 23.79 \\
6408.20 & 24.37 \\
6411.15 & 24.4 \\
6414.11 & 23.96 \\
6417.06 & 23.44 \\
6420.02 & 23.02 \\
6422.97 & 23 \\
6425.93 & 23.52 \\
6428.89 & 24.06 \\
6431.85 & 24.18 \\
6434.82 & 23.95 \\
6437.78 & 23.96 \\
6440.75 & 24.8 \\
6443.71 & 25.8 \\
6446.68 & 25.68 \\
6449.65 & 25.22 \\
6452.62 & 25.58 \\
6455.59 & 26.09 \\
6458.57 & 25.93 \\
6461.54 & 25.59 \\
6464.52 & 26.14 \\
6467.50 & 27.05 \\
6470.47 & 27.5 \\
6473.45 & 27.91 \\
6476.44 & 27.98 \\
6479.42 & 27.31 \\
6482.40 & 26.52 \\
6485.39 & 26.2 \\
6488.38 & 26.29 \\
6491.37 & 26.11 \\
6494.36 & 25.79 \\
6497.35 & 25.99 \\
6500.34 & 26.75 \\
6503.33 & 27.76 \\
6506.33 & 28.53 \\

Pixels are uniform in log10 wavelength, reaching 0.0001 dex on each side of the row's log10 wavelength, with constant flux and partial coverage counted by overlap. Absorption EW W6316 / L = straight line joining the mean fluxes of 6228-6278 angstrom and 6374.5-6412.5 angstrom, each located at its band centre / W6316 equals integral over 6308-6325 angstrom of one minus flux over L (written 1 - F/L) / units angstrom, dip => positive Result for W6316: -2.8 angstrom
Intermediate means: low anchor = 11.7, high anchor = 21.3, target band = 18.7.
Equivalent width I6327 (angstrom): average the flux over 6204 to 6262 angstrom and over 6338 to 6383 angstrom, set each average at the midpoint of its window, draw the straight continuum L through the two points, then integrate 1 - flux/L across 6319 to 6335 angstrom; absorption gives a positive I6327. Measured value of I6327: -1.3 angstrom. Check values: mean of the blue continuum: 10.9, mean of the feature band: 19.4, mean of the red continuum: 20.4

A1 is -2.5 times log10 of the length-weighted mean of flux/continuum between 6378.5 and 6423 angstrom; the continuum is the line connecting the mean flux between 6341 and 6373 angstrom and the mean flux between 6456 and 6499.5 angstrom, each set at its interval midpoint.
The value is 0.05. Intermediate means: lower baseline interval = 20.7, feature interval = 21.9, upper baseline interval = 26.6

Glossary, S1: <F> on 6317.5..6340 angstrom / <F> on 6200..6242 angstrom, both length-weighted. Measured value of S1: 1.85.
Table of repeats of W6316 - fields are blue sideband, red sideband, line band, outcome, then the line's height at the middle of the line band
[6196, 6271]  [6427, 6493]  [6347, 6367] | -1.42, 19.2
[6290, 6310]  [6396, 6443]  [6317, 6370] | -3.84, 18.9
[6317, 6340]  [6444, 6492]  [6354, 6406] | 4.03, 22.1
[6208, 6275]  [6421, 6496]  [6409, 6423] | -0.50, 22.9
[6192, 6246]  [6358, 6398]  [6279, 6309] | -0.77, 15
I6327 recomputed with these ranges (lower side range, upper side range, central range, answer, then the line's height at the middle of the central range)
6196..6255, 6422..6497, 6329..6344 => -2.2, 17.8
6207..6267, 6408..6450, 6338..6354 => -2.6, 18.5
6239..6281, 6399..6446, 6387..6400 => 0.6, 21.8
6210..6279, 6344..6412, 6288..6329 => -3.6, 16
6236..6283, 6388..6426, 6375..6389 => 1.2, 21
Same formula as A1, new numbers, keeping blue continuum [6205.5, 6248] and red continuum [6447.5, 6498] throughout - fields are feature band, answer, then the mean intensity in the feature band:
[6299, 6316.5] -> -0.11 mag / 17.5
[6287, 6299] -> -0.04 mag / 15.3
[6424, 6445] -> -0.02 mag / 24.3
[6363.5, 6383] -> 0.01 mag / 19.8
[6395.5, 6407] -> -0.05 mag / 22.9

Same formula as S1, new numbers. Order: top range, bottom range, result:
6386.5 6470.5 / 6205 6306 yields 1.94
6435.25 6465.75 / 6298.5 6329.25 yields 1.40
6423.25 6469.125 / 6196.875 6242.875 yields 2.36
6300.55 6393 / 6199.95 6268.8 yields 1.76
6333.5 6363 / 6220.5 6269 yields 1.87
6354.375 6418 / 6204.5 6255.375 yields 1.98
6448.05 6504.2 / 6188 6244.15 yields 2.48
